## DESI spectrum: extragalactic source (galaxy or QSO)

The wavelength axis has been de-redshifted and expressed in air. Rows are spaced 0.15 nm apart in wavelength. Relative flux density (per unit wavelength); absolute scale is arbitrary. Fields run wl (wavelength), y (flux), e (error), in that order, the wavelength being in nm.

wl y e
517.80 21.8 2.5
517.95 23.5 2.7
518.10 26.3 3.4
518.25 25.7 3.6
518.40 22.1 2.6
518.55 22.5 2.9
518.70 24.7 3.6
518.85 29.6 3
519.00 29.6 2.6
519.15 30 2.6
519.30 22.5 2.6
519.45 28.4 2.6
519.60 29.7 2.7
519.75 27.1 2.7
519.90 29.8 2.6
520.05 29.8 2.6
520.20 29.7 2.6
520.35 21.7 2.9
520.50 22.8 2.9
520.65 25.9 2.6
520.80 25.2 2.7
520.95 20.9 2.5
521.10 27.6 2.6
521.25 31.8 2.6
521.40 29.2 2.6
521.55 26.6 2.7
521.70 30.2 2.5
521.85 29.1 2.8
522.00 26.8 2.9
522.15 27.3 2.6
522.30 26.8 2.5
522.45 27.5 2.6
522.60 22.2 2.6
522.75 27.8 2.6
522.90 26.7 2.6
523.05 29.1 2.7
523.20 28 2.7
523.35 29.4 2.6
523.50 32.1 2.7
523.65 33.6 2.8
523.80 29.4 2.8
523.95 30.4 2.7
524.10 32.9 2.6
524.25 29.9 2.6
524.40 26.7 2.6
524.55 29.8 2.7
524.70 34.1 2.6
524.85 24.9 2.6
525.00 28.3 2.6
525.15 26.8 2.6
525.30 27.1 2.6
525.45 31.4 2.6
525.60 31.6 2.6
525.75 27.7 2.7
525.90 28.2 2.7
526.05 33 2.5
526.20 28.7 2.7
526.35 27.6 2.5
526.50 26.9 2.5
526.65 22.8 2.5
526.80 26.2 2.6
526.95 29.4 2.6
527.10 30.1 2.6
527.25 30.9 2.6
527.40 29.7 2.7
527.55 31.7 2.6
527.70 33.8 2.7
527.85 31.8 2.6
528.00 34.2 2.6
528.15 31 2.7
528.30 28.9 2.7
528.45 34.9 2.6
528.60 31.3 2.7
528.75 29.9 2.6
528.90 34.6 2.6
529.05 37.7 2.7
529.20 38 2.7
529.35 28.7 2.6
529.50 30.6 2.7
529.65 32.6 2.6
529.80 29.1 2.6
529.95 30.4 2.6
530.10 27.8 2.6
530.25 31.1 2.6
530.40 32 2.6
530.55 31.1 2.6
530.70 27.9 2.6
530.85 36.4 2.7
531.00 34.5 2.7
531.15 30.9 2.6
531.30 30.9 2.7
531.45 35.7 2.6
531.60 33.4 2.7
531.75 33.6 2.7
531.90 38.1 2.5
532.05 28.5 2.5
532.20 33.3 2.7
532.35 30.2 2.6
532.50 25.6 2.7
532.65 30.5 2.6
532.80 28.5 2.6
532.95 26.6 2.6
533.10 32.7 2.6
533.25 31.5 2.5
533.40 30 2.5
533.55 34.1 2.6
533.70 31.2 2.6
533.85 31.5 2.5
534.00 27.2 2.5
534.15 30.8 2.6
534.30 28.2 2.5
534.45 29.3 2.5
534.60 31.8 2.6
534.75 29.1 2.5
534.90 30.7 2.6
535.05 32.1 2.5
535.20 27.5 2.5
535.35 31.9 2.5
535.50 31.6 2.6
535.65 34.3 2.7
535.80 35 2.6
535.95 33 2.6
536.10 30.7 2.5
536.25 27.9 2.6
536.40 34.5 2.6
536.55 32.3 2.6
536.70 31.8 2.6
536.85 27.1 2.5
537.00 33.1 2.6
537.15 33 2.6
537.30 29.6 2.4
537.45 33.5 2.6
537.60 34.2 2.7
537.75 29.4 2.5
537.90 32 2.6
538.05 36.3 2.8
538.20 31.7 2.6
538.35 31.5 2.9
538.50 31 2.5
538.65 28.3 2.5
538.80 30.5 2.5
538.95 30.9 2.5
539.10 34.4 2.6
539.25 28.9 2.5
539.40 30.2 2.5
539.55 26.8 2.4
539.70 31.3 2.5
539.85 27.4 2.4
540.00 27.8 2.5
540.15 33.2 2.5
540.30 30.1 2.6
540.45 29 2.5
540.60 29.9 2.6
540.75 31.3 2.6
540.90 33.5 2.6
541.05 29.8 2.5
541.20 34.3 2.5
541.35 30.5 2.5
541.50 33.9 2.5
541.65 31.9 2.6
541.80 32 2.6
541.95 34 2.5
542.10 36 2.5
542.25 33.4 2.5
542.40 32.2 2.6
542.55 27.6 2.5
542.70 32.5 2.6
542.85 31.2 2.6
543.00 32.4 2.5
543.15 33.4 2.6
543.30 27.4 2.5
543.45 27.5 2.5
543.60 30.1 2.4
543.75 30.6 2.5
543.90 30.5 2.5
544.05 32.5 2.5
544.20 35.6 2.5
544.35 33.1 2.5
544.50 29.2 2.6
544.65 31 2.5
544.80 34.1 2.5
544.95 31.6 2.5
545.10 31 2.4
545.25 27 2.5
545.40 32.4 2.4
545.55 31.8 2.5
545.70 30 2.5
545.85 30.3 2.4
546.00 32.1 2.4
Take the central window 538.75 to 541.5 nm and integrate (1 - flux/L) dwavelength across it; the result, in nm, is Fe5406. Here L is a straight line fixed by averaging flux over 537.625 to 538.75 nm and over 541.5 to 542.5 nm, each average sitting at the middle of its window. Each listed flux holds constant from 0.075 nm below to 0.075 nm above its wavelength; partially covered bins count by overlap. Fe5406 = 0.148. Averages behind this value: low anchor 31.6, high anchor 33.2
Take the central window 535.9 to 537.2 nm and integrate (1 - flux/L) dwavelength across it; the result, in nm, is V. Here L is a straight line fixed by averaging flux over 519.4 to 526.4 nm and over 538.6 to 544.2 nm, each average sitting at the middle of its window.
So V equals -0.05 nm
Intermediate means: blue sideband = 28.3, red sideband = 31.1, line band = 31.4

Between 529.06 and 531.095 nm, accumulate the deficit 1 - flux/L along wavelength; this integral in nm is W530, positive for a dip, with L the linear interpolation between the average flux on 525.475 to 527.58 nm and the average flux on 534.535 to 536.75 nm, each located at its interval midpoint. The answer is -0.122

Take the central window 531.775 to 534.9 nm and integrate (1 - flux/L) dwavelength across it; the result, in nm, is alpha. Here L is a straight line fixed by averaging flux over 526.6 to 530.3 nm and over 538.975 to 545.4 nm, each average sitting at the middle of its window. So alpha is 0.07 nm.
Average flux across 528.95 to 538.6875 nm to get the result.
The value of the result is 31.5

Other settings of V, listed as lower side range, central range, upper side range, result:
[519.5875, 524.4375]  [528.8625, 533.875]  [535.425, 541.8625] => -0.31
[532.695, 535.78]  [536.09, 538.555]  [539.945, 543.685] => -0.07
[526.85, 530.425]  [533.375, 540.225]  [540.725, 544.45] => 0.15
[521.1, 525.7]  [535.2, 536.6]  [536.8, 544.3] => -0.07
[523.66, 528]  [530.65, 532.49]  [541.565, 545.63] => -0.15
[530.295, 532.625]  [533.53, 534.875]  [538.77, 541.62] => 0.06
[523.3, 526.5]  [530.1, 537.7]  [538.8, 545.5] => -0.23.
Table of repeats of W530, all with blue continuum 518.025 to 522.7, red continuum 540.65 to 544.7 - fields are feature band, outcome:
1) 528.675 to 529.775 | -0.162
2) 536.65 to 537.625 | -0.036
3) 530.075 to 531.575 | -0.150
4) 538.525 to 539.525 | 0.018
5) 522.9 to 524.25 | -0.142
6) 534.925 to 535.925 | -0.064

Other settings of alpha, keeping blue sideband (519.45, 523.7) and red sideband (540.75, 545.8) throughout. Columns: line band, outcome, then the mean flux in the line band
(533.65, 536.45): -0.076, 30.9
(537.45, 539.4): -0.056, 31.6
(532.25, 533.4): 0.008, 29.5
